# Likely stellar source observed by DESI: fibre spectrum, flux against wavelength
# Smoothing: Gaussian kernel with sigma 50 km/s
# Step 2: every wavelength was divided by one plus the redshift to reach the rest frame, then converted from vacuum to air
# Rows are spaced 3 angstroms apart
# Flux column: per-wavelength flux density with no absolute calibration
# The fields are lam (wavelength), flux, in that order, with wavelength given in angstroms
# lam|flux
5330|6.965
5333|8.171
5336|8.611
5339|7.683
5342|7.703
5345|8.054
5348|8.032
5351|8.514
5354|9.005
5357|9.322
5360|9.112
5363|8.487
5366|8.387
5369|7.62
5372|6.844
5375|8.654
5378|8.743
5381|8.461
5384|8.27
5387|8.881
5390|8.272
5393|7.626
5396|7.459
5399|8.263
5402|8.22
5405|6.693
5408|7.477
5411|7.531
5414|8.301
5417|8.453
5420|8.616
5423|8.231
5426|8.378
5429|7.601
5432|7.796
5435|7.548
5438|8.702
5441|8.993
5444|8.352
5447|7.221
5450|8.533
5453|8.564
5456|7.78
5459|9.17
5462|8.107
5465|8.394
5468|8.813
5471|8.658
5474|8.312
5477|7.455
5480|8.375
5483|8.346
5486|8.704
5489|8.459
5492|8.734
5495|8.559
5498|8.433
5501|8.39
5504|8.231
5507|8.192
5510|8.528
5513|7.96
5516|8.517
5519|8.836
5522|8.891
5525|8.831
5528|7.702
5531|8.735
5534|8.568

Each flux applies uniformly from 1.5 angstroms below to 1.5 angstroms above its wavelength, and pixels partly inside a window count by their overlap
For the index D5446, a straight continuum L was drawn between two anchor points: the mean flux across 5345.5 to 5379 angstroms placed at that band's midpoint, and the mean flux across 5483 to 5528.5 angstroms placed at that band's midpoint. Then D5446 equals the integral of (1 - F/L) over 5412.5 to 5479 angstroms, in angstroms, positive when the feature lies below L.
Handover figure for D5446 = 1.4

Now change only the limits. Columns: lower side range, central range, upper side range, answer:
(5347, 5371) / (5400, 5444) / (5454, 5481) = 1.9 angstroms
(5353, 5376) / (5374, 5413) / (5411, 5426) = 1.5 angstroms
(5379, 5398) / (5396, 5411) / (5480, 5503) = 1.1 angstroms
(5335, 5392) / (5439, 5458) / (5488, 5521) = 0.3 angstroms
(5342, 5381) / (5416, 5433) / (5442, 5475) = 0.4 angstroms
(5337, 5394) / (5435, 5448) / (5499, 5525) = 0.2 angstroms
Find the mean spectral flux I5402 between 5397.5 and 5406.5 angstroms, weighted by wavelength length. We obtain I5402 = 7.73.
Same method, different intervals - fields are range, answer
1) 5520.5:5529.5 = 8.47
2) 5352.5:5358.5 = 9.16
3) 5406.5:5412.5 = 7.5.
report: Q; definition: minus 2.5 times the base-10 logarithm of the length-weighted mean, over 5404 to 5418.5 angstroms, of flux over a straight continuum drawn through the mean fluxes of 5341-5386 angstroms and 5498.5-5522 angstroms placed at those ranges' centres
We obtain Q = 0.088 mag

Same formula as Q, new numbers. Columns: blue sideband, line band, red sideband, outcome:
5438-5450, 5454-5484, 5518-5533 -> 0.01 mag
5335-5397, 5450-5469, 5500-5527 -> -0.01 mag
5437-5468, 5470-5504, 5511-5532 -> 0.01 mag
